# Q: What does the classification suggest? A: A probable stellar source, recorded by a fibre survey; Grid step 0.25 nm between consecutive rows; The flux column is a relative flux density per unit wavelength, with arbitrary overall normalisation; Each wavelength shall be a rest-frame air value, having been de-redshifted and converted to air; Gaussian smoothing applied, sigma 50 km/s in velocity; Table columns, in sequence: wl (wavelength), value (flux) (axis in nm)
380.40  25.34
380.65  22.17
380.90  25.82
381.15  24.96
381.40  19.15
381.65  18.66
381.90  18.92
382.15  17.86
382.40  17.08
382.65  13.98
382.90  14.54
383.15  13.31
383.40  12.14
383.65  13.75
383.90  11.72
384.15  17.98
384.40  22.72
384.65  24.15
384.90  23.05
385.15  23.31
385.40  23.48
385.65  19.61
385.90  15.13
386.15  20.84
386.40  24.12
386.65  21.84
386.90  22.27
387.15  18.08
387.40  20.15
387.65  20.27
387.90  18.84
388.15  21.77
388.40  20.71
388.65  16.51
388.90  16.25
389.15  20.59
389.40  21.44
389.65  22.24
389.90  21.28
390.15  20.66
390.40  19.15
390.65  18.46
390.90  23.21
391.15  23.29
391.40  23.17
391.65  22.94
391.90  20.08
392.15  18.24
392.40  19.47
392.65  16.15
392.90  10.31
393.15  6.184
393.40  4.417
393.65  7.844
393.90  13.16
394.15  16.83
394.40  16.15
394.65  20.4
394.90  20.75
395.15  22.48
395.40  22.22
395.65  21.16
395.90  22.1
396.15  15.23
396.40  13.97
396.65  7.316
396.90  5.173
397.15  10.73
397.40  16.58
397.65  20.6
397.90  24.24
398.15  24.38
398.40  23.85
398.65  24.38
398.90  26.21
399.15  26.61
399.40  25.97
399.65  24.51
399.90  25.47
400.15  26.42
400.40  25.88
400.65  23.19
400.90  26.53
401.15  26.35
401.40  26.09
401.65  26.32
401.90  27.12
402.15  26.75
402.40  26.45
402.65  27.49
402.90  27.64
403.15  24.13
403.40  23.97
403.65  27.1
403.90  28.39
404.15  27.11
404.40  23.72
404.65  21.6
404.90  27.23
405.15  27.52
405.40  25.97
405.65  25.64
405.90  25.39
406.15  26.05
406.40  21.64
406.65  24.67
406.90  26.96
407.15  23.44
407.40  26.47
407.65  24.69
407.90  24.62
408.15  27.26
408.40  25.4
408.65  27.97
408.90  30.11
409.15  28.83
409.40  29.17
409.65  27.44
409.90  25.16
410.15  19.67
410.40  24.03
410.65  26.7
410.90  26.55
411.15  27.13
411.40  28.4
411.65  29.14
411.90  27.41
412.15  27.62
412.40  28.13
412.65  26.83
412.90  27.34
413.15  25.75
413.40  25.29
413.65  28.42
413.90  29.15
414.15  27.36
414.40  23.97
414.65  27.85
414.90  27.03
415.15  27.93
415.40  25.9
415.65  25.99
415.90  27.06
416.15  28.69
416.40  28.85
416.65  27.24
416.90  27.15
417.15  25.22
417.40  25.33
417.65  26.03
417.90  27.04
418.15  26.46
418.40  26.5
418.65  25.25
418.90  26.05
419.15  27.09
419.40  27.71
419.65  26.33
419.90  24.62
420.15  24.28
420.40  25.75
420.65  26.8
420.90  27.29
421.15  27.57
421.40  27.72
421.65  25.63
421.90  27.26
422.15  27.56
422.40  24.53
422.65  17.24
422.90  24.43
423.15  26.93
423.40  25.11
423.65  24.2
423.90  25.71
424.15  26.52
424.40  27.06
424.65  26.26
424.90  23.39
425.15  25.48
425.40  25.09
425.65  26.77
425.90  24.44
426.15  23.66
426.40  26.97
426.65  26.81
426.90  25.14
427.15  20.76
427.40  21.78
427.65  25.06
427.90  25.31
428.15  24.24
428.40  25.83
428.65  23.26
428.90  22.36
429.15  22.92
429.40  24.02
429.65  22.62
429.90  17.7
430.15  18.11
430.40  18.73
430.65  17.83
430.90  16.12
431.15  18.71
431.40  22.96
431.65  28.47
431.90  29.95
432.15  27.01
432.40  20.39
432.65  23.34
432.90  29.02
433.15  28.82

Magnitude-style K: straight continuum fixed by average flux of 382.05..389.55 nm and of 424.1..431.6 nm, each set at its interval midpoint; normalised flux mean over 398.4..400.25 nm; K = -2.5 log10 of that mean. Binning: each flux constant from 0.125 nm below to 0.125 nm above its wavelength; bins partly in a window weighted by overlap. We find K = -0.25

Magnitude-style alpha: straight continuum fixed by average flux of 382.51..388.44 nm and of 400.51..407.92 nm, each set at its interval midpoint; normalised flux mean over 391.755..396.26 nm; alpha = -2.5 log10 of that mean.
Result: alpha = 0.33 mag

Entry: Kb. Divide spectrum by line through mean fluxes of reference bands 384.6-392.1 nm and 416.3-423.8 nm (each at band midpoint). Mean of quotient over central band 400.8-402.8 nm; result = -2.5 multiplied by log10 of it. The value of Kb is -0.159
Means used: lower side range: 20.8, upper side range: 26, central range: 26.7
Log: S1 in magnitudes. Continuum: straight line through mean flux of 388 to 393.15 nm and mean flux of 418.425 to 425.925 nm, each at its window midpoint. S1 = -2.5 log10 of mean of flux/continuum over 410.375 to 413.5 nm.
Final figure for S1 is -0.14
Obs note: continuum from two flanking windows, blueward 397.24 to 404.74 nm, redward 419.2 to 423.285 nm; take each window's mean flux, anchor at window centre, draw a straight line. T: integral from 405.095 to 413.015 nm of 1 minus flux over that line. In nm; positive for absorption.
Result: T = -0.30 nm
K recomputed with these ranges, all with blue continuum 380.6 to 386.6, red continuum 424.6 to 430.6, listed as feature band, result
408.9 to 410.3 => -0.21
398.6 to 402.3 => -0.24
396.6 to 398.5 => 0.21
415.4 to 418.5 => -0.19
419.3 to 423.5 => -0.13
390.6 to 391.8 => -0.13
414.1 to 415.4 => -0.20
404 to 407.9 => -0.18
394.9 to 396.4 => 0.01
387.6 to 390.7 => -0.01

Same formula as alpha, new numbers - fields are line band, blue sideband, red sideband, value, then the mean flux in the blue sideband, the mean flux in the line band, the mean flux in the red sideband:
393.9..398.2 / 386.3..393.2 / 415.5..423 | 0.21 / 19.7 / 17.4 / 26.2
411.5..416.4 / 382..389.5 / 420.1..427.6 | -0.16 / 18.9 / 27.3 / 25.3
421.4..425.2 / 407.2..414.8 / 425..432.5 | -0.04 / 26.8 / 25.2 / 23.3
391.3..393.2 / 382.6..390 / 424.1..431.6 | 0.14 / 19.2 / 17.4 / 23.2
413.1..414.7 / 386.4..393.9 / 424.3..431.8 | -0.24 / 18.5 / 26.8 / 23.3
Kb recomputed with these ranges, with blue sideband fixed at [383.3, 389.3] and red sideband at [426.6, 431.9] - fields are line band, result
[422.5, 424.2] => -0.10 mag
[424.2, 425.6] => -0.16 mag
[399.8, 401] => -0.23 mag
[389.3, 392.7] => -0.05 mag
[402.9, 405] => -0.22 mag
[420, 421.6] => -0.21 mag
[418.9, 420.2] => -0.20 mag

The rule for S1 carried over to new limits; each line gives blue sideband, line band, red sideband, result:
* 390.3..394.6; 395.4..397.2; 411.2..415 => 0.27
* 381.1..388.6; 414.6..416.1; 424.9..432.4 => -0.22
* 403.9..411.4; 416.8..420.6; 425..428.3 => -0.04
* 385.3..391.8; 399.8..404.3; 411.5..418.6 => -0.10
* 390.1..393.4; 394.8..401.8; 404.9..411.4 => -0.02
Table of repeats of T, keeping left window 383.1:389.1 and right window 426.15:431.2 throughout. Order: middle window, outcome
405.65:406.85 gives -0.23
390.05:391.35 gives -0.09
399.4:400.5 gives -0.29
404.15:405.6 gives -0.33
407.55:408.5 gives -0.21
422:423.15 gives -0.11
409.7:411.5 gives -0.37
